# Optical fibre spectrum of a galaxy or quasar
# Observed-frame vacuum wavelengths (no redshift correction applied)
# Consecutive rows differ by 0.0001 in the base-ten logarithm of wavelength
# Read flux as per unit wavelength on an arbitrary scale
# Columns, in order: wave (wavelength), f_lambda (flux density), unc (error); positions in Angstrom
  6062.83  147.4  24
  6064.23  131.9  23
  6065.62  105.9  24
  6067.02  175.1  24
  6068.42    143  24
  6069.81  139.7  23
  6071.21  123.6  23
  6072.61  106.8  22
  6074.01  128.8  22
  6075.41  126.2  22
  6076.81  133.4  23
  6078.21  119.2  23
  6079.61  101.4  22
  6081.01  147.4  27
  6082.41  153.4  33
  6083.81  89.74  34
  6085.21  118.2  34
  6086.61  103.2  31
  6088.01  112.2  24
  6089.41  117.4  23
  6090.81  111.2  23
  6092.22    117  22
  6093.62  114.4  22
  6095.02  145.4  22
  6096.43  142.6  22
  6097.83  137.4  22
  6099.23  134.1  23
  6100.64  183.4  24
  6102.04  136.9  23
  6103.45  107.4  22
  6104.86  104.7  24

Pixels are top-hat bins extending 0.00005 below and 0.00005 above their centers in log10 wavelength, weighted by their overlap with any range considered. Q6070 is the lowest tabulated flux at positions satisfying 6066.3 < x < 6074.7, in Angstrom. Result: 106.8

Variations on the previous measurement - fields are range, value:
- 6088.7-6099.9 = 111.2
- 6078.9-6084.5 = 89.74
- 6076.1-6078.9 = 119.2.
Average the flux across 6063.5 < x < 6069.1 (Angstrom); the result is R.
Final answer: 139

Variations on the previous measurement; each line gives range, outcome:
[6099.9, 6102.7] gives 160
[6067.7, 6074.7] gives 128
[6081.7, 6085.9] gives 121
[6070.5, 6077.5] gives 124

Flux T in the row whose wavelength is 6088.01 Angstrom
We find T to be 112.2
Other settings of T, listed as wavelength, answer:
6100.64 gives 183.4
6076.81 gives 133.4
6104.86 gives 104.7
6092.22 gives 117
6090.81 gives 111.2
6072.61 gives 106.8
